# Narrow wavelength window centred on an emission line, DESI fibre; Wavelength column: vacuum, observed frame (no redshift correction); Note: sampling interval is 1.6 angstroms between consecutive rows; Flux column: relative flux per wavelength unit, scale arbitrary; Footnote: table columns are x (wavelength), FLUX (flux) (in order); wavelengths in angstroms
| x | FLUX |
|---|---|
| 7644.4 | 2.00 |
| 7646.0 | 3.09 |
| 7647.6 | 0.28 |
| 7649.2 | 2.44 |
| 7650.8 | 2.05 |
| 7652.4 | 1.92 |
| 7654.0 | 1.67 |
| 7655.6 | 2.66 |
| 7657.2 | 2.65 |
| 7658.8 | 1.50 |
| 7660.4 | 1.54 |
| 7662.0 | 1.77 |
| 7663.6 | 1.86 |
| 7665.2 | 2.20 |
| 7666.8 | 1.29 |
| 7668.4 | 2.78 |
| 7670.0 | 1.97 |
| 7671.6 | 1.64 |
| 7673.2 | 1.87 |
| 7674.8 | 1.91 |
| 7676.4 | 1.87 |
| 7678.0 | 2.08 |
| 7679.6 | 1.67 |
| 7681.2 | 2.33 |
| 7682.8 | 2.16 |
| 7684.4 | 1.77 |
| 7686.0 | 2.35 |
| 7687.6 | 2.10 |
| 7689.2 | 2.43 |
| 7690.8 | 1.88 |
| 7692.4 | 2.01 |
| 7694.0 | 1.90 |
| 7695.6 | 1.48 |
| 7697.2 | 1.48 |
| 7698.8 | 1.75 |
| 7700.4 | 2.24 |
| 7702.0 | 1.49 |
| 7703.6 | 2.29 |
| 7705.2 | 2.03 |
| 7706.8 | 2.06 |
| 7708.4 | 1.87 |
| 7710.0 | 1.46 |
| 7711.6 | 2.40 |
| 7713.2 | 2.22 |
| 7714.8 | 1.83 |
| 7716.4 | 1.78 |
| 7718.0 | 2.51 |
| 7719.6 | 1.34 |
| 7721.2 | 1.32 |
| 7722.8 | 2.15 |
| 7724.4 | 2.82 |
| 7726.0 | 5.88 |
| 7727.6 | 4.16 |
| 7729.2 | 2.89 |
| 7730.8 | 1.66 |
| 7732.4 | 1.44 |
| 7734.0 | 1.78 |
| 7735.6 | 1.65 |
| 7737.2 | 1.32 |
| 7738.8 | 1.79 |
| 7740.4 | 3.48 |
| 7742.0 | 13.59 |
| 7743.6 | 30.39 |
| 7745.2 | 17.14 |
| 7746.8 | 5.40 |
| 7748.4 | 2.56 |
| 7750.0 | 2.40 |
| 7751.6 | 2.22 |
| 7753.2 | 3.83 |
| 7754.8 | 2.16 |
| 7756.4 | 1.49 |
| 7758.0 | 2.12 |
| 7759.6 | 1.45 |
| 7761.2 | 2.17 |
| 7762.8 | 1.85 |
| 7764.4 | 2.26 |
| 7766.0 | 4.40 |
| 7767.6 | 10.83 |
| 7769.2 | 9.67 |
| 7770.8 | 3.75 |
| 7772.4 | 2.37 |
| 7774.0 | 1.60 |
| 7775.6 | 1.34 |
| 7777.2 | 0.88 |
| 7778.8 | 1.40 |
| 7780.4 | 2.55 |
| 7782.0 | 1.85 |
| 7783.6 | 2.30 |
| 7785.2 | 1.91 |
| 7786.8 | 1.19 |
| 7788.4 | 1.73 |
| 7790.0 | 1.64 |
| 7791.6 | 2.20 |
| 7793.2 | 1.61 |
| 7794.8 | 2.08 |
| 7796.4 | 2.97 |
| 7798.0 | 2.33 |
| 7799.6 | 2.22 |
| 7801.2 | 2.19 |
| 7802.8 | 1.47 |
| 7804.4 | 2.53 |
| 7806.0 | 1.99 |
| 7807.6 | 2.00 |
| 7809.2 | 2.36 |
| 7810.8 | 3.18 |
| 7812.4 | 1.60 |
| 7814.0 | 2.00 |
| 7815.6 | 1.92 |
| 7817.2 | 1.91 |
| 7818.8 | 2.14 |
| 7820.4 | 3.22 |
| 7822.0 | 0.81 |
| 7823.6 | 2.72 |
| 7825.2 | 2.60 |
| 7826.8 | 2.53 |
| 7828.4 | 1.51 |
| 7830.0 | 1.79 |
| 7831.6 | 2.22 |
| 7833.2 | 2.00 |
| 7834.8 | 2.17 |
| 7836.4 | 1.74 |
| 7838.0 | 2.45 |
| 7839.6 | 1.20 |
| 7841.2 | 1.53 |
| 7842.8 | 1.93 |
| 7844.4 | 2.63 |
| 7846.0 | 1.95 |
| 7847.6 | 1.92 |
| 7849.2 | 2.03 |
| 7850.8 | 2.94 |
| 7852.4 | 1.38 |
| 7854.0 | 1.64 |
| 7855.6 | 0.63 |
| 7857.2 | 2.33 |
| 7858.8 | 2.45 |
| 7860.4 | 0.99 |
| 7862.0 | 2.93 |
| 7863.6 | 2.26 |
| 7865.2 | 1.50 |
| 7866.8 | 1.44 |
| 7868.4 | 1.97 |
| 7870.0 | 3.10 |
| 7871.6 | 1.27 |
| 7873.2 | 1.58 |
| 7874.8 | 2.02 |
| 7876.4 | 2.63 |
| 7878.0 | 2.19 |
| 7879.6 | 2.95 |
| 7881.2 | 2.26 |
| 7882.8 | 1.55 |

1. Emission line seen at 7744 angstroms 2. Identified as Halpha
